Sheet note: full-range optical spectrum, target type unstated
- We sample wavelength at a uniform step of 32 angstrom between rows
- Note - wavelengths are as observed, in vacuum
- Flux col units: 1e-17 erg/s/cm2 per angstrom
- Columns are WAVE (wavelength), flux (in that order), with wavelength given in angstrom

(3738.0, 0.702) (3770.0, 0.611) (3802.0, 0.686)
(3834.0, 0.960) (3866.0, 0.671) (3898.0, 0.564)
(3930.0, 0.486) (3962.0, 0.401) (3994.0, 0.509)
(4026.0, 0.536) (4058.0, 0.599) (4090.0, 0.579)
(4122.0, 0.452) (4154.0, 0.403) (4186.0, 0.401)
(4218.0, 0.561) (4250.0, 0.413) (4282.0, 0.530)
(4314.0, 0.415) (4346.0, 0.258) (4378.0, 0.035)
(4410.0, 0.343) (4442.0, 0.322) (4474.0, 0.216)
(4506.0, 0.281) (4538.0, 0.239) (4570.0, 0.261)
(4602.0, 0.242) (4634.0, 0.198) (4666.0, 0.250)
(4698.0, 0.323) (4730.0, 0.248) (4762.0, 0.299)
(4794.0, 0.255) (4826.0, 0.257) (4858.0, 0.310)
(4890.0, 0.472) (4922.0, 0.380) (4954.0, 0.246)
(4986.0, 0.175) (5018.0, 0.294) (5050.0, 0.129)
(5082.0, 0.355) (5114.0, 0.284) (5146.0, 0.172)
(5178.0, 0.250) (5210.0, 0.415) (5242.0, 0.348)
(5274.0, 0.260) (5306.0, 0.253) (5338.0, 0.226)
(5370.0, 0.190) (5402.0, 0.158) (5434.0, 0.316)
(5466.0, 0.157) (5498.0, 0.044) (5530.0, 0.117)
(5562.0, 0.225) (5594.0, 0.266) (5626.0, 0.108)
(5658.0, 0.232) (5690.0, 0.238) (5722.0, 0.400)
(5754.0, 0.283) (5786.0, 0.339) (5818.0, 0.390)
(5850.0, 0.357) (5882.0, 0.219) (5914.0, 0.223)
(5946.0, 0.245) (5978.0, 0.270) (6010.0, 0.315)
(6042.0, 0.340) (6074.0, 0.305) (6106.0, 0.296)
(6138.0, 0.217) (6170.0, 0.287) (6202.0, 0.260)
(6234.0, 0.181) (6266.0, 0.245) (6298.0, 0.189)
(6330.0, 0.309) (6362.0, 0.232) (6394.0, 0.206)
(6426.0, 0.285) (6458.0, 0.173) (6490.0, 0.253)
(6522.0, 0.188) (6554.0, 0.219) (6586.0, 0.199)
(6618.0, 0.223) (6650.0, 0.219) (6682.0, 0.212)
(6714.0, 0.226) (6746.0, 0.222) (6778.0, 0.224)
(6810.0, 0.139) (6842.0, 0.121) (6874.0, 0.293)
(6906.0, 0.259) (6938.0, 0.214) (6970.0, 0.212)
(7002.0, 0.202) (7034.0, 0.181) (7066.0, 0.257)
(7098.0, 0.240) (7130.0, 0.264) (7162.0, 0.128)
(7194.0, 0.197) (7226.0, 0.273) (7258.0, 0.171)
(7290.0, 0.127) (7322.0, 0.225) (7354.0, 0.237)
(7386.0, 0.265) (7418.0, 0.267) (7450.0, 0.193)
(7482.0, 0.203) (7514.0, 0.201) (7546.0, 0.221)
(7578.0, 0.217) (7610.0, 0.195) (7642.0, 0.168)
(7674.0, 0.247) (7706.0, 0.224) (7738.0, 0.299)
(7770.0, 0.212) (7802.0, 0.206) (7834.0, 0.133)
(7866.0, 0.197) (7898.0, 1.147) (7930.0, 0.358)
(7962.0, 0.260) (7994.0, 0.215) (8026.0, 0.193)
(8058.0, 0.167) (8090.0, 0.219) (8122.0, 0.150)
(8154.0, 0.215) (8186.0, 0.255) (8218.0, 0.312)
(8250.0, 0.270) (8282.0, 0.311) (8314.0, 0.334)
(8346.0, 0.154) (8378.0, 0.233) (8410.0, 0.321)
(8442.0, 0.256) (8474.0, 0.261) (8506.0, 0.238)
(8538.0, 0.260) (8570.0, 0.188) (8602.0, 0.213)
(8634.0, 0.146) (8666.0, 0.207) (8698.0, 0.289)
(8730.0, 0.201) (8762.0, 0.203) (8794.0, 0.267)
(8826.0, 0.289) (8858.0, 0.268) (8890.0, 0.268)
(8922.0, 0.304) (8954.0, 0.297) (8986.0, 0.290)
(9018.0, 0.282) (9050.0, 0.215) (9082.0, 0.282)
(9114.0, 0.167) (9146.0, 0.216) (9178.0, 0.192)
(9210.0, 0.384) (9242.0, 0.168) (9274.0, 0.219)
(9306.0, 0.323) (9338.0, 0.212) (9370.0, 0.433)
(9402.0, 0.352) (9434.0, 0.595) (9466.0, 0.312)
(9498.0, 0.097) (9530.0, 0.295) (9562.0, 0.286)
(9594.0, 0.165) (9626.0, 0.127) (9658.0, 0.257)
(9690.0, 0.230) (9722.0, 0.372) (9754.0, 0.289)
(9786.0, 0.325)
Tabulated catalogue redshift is 1.12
